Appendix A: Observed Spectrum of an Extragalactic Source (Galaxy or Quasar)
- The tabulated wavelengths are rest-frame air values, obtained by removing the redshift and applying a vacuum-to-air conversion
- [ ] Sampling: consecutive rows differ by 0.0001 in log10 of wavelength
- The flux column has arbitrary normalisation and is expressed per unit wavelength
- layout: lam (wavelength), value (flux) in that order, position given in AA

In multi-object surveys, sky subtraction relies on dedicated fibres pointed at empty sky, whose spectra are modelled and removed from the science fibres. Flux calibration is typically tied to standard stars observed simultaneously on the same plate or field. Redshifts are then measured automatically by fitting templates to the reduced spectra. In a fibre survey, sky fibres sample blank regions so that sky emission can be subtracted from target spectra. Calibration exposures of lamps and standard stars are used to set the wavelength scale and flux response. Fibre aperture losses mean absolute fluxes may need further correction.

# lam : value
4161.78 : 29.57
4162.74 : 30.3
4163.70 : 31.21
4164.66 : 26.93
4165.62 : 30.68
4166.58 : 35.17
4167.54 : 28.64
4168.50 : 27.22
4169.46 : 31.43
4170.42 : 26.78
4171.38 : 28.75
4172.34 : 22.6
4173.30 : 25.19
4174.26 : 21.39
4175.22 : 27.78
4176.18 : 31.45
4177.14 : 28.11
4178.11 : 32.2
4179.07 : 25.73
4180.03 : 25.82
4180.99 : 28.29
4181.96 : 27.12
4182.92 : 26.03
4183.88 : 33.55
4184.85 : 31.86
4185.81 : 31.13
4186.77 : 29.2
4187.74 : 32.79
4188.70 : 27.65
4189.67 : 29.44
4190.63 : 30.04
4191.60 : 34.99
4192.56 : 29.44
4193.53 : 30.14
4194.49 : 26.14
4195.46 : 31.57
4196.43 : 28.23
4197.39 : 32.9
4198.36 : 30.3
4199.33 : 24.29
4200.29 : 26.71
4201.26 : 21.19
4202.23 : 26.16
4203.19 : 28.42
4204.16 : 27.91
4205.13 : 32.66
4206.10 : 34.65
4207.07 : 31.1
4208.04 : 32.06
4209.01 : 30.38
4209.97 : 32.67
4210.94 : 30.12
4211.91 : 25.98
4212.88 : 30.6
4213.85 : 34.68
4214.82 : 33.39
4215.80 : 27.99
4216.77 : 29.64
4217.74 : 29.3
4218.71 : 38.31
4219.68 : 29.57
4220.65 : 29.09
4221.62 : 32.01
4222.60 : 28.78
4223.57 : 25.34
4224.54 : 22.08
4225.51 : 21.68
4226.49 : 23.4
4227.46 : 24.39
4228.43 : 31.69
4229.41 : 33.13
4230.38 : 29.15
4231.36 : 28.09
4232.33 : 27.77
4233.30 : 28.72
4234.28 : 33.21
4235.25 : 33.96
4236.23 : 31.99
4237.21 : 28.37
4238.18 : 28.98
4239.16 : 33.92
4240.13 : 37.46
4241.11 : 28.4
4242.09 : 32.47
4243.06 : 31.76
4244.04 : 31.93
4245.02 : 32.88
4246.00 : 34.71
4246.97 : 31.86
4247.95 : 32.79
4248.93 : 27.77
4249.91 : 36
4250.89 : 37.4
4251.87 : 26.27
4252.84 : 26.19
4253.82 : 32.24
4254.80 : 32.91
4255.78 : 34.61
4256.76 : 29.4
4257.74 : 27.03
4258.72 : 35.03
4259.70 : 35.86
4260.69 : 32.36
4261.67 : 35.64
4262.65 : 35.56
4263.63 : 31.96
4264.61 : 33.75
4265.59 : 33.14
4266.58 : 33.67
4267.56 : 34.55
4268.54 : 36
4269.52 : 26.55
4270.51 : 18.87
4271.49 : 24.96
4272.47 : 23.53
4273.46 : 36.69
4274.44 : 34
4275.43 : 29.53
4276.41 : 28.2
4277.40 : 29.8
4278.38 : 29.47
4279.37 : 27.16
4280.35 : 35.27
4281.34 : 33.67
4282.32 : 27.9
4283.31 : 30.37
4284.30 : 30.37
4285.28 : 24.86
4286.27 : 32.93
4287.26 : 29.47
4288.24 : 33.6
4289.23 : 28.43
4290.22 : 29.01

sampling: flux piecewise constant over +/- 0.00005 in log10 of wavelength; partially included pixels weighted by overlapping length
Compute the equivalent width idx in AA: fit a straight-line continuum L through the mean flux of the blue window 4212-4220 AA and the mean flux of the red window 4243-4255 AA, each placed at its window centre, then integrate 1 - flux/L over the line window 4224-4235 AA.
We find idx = 1.36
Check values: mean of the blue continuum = 31.4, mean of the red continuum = 31.9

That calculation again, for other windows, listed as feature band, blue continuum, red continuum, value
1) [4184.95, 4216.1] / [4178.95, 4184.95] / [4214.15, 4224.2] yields -0.6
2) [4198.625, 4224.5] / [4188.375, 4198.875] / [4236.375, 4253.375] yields 0.9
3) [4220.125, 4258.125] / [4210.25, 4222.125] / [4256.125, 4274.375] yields 1.1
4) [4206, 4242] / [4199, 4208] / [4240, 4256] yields 0.0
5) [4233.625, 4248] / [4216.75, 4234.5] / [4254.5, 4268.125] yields -0.8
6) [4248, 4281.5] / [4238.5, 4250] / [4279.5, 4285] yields 0.4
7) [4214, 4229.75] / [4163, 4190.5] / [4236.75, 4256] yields 1.0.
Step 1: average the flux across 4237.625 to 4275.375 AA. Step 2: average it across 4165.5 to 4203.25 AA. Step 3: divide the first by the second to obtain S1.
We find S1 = 1.1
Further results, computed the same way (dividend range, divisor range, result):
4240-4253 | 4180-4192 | 1.07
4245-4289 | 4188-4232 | 1.07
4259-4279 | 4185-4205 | 1.07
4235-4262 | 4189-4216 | 1.08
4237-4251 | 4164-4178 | 1.15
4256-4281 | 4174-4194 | 1.06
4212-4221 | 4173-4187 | 1.10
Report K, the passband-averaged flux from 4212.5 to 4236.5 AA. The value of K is 29.5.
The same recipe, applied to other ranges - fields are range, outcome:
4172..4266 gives 30.1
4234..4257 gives 32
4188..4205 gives 28.7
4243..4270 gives 32.5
